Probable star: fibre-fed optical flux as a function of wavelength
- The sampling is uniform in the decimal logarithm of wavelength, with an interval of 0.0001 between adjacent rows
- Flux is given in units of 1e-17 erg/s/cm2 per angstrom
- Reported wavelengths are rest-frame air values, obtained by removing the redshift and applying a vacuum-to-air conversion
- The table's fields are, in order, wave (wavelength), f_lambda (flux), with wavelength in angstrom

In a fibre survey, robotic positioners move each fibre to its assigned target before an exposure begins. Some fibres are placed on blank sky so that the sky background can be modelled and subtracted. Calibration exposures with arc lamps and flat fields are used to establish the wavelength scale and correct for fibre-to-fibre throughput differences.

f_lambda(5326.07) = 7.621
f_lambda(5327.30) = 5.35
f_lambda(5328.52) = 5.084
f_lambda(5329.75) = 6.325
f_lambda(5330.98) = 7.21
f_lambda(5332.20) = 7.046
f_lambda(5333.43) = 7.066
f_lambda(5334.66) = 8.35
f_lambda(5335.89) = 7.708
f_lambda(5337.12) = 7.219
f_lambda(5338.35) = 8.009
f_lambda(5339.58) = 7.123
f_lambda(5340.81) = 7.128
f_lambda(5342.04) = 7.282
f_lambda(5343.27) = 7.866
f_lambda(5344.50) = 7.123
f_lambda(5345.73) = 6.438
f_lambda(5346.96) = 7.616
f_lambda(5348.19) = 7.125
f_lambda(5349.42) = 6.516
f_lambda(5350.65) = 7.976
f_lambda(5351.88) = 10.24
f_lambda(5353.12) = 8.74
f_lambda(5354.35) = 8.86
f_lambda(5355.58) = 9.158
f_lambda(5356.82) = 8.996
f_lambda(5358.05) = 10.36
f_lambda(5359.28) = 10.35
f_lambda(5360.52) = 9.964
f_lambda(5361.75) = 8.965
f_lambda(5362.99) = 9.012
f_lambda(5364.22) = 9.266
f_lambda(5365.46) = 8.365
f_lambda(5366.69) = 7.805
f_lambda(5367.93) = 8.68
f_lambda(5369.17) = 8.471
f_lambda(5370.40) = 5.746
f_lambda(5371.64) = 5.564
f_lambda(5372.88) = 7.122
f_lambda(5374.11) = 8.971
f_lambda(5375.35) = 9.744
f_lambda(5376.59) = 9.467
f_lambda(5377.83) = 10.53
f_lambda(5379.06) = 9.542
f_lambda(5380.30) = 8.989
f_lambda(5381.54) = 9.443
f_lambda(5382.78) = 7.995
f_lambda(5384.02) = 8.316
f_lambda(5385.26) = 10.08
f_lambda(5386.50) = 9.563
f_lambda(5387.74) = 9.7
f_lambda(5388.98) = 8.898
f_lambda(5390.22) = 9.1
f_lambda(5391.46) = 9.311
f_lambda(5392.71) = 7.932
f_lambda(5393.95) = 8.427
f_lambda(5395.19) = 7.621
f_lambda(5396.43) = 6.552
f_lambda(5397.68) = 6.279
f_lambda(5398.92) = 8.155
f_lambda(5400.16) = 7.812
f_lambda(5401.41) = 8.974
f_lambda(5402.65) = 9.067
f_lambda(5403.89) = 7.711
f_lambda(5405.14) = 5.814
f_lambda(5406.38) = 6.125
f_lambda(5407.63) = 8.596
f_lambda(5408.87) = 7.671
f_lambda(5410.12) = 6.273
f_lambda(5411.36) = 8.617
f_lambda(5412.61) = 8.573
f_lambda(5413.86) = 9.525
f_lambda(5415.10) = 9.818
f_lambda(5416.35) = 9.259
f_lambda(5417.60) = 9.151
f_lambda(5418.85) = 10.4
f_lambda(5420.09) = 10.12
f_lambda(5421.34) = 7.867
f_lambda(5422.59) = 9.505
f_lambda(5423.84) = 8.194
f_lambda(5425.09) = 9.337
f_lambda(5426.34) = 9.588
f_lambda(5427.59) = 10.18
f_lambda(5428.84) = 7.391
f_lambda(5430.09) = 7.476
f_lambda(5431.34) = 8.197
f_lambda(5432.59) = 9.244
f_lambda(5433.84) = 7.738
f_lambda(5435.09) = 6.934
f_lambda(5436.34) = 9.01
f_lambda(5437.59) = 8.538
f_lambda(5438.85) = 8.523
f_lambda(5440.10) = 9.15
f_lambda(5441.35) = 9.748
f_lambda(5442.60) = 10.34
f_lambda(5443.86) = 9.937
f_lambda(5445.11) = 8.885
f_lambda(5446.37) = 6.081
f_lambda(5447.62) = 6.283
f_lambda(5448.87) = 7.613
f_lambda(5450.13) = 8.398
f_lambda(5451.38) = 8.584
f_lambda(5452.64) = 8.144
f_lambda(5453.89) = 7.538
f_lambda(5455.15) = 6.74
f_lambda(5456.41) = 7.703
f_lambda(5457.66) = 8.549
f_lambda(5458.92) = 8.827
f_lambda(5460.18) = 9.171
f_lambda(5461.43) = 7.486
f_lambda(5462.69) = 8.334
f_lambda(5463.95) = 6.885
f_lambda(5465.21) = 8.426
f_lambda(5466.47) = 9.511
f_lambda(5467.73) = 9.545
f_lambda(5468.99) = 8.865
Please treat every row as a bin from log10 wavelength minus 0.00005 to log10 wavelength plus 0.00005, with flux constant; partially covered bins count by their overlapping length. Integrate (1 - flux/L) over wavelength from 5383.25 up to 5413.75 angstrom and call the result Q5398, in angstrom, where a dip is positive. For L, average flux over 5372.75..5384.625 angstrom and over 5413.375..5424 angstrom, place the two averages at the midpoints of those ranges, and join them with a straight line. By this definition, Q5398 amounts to 3.5 angstrom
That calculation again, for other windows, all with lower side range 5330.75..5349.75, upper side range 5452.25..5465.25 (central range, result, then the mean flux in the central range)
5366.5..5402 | -4.2 angstrom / 8.45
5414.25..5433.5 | -3.1 angstrom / 9.04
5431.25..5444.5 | -1.7 angstrom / 8.88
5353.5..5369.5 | -3.6 angstrom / 9.1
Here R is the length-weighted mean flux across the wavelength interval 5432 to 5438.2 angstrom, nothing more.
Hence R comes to 8.29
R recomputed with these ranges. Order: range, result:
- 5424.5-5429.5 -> 9.11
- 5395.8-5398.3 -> 6.41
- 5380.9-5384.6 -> 8.58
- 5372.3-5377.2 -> 8.84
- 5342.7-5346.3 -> 7.14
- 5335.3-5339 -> 7.63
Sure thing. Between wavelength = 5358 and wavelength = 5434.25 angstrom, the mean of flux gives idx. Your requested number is 8.58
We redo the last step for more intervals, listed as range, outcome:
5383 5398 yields 8.51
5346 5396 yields 8.69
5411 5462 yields 8.59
